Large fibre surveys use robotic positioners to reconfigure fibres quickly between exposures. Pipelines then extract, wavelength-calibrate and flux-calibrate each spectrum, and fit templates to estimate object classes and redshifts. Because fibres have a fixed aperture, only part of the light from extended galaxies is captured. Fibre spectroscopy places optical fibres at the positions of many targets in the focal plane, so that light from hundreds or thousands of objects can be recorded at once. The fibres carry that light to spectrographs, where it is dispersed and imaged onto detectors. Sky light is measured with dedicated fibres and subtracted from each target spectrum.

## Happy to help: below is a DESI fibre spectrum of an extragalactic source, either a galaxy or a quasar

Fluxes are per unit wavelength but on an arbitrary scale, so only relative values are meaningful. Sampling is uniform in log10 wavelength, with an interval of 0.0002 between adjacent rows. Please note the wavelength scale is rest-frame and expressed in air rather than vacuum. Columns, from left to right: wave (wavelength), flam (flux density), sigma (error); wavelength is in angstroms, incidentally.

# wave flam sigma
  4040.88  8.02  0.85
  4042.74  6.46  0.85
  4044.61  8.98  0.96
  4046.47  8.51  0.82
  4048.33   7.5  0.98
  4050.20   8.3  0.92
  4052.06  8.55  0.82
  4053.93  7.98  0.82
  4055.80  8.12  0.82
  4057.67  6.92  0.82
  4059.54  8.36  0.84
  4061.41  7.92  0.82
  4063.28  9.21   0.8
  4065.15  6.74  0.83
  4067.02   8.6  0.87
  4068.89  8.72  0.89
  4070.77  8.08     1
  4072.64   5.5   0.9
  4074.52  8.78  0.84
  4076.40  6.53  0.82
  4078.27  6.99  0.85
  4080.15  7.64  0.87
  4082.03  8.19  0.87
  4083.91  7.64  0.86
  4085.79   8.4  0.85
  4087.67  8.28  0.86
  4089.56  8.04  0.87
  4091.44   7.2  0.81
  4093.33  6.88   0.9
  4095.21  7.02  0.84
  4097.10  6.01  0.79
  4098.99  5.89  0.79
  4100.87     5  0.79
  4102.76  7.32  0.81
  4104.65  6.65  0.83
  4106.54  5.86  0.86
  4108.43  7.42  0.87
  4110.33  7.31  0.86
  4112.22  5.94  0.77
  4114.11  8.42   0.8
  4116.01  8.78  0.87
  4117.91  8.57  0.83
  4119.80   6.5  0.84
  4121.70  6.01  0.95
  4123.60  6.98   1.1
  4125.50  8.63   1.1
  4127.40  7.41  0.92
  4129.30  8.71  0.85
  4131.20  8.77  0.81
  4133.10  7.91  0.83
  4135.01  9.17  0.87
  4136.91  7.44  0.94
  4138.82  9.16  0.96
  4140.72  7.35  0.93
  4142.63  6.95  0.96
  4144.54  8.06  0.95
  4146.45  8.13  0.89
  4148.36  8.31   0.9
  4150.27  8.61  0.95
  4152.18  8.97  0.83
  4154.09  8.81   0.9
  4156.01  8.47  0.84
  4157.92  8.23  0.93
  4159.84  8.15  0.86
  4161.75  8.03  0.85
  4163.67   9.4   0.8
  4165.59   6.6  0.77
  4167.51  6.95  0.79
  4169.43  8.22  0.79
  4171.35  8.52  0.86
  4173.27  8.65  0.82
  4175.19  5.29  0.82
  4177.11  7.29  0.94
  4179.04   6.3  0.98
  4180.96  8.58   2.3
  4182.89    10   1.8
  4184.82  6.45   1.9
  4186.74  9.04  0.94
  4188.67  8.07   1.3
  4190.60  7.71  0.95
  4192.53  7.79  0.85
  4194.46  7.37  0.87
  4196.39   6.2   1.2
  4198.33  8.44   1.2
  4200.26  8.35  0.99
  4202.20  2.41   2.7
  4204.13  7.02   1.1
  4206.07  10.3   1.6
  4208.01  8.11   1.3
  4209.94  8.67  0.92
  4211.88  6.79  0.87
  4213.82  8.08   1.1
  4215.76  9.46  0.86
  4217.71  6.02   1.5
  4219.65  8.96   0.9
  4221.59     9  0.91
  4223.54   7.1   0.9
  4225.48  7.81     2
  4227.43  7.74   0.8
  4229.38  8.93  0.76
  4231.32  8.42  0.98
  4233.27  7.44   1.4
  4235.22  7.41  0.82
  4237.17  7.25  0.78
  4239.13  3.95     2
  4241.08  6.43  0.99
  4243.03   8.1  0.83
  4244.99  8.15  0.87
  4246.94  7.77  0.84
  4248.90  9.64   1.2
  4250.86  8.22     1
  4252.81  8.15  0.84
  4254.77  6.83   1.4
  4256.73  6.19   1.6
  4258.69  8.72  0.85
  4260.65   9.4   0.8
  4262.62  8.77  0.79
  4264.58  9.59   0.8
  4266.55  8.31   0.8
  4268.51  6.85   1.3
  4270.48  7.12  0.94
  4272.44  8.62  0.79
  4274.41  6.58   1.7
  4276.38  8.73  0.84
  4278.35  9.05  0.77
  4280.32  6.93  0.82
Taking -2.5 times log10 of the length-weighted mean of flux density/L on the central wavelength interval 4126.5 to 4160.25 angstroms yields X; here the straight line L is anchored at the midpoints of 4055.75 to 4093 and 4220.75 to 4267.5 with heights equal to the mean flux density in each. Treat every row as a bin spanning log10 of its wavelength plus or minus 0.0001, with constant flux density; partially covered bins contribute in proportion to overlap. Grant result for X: -0.06 mag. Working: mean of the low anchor 7.77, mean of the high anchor 7.88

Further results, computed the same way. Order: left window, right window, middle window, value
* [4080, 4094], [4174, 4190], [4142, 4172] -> -0.06 mag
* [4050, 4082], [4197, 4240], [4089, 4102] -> 0.19 mag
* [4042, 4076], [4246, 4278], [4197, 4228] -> 0.04 mag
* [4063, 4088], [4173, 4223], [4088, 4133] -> 0.08 mag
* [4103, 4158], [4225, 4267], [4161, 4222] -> 0.02 mag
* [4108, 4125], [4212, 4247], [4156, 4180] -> -0.03 mag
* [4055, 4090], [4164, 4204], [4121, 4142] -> -0.05 mag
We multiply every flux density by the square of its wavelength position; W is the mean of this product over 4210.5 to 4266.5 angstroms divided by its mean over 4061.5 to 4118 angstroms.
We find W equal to 1.15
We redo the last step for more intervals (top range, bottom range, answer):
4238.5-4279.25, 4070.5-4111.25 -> 1.21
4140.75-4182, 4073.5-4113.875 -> 1.15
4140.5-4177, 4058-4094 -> 1.07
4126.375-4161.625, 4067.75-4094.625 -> 1.11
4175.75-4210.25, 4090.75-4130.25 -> 1.12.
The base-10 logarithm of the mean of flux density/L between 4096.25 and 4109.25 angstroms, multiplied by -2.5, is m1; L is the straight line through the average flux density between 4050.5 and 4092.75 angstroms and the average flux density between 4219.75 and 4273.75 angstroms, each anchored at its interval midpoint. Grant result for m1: 0.24 mag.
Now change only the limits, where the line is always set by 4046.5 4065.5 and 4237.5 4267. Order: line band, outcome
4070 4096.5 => 0.072 mag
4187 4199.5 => 0.030 mag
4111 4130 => 0.055 mag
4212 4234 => -0.022 mag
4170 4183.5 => 0.022 mag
